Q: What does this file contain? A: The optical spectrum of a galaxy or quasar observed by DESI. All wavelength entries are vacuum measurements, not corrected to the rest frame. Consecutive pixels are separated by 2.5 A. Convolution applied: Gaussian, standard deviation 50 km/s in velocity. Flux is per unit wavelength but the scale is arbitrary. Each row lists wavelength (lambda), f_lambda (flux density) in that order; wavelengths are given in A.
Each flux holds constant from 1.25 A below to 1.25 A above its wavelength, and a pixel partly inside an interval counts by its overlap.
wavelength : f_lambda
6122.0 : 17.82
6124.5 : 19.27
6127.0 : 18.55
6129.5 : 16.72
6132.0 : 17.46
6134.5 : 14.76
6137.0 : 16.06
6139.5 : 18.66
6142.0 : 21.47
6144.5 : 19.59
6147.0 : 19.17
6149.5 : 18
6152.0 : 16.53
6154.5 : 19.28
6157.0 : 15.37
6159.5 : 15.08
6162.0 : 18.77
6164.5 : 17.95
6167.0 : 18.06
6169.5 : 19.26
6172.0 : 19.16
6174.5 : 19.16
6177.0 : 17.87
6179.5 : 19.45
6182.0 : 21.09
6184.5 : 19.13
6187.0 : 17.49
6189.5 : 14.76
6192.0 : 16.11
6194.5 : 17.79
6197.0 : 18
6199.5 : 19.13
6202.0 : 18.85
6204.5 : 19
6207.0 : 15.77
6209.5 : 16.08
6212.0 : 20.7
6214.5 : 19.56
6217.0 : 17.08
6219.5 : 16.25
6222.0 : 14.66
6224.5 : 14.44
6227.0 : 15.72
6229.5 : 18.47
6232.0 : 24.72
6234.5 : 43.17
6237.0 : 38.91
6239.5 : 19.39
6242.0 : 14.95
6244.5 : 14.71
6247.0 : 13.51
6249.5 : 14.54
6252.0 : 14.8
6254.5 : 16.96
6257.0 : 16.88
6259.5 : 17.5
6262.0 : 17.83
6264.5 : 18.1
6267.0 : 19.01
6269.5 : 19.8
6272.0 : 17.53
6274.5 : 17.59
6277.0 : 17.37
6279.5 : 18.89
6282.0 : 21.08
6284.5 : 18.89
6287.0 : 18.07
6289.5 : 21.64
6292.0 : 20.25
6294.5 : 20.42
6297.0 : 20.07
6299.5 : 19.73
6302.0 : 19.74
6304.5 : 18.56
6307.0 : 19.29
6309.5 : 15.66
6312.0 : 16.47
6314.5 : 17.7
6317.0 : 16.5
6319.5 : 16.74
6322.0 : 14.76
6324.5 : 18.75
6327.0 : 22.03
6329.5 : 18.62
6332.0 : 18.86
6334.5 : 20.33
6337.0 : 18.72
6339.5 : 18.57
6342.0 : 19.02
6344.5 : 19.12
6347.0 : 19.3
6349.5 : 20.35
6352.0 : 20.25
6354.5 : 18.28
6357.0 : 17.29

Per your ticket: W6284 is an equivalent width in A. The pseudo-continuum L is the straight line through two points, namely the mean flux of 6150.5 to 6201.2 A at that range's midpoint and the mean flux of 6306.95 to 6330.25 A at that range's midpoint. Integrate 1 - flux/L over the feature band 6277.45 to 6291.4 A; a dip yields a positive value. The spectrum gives -1.5 A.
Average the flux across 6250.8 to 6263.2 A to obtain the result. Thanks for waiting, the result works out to 16.8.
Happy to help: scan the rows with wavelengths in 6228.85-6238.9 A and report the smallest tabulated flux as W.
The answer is 18.47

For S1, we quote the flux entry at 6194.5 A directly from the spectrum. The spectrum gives 17.79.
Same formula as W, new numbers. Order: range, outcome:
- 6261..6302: 17.37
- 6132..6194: 14.76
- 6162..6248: 13.51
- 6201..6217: 15.77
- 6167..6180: 17.87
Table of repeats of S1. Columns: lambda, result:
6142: 21.47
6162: 18.77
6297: 20.07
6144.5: 19.59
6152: 16.53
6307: 19.29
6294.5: 20.42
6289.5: 21.64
